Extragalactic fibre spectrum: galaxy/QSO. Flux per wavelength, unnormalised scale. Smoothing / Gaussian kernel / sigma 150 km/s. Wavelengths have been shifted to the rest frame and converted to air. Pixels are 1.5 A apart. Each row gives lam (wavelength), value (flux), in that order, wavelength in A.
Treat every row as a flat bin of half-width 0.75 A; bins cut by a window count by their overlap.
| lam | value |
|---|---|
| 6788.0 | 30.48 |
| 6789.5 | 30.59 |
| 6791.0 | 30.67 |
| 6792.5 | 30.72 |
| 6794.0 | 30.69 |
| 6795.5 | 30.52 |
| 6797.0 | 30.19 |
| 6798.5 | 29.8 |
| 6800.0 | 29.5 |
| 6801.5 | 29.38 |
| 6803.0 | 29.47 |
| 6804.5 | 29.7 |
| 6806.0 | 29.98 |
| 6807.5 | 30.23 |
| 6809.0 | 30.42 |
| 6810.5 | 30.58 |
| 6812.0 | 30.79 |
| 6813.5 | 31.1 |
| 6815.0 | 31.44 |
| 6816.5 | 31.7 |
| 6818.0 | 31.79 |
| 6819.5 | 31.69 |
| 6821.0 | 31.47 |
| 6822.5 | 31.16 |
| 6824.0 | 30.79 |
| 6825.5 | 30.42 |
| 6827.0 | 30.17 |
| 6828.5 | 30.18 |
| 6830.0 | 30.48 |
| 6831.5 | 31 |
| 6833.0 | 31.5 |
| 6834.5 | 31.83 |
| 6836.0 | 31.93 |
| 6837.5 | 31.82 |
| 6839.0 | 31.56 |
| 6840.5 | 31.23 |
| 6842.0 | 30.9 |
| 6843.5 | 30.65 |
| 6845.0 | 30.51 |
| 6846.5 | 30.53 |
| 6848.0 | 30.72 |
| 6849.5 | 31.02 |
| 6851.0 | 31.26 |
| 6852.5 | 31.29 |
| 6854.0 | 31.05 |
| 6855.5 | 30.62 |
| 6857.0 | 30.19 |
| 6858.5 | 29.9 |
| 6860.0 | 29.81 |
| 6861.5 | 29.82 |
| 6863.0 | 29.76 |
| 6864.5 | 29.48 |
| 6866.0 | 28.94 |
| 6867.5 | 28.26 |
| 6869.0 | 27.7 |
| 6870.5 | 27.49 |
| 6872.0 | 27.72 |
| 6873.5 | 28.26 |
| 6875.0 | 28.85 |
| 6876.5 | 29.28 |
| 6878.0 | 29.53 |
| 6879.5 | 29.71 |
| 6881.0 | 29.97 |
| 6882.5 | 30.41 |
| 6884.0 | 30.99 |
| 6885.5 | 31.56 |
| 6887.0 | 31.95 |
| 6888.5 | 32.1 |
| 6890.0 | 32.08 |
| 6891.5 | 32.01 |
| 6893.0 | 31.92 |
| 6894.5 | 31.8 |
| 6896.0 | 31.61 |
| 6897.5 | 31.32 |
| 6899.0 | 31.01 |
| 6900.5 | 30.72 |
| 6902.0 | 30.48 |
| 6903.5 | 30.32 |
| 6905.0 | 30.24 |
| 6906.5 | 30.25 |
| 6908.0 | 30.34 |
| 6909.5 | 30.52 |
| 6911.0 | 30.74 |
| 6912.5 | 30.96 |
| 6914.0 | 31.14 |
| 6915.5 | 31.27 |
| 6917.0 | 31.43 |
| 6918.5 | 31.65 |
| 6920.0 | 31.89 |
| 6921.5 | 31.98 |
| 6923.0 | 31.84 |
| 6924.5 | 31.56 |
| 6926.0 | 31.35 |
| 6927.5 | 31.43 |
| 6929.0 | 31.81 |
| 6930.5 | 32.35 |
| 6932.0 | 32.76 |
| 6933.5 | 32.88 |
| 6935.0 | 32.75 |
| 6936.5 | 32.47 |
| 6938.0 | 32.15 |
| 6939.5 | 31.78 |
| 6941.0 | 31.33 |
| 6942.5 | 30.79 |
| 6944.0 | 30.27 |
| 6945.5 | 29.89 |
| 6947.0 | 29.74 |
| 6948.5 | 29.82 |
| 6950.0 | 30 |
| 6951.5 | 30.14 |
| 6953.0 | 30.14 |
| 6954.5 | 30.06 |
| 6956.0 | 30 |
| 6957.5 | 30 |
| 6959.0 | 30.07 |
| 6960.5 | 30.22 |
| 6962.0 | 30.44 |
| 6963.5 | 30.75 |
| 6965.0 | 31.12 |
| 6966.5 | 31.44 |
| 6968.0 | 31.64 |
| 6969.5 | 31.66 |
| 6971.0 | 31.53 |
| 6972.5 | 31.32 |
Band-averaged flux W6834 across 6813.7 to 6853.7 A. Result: 31.1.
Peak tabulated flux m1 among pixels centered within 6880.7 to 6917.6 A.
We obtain 32.1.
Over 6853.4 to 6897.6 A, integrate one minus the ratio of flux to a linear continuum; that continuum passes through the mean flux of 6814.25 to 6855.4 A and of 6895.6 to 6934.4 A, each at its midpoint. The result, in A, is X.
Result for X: 1.5 A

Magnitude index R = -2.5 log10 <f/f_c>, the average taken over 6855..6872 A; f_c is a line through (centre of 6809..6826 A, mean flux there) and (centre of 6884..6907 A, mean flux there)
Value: 0.07 mag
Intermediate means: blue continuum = 31.2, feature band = 29.2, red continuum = 31.3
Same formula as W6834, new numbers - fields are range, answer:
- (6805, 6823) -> 31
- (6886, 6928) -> 31.3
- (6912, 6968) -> 31.1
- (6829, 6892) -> 30.4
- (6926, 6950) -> 31.4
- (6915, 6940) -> 32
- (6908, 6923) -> 31.3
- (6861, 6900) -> 30.1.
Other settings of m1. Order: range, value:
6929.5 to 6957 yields 32.88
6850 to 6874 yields 31.29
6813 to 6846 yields 31.93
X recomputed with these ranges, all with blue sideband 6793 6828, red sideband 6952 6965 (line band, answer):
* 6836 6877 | 0.6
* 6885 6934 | -1.7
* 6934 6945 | -0.5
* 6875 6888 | 0.0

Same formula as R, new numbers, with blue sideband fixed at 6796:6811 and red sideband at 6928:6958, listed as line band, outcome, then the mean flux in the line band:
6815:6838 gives -0.038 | 31.2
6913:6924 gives -0.025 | 31.6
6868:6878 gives 0.080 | 28.3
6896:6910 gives 0.004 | 30.6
